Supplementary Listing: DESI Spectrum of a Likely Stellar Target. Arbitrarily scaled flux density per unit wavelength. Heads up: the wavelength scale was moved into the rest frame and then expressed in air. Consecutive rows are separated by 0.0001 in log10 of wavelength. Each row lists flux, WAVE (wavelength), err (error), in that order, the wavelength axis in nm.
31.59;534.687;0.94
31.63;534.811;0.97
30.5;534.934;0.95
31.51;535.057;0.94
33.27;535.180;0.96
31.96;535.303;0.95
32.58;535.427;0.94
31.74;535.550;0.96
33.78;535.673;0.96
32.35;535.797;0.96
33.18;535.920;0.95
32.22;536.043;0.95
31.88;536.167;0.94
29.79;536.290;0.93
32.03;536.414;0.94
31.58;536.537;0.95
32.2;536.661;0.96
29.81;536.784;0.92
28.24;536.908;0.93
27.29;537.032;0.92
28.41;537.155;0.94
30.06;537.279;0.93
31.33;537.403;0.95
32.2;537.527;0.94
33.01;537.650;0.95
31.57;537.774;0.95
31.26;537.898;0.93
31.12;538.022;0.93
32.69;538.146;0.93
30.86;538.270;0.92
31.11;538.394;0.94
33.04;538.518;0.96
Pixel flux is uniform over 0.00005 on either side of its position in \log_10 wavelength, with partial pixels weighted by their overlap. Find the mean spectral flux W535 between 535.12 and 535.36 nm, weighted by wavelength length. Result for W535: 32.7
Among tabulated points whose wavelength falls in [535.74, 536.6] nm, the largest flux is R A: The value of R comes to 33.18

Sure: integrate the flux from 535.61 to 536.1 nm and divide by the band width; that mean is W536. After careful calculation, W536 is 32.9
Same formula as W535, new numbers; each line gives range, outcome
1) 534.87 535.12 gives 31.1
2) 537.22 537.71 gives 31.7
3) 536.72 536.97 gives 29.1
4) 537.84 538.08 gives 31.2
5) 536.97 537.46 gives 29.2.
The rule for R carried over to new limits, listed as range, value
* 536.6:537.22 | 32.2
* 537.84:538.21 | 32.69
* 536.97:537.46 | 31.33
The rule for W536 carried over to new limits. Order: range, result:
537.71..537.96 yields 31.4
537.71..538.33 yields 31.5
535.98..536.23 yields 32.1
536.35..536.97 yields 30.7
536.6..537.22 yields 29.2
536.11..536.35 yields 30.9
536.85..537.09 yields 27.7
